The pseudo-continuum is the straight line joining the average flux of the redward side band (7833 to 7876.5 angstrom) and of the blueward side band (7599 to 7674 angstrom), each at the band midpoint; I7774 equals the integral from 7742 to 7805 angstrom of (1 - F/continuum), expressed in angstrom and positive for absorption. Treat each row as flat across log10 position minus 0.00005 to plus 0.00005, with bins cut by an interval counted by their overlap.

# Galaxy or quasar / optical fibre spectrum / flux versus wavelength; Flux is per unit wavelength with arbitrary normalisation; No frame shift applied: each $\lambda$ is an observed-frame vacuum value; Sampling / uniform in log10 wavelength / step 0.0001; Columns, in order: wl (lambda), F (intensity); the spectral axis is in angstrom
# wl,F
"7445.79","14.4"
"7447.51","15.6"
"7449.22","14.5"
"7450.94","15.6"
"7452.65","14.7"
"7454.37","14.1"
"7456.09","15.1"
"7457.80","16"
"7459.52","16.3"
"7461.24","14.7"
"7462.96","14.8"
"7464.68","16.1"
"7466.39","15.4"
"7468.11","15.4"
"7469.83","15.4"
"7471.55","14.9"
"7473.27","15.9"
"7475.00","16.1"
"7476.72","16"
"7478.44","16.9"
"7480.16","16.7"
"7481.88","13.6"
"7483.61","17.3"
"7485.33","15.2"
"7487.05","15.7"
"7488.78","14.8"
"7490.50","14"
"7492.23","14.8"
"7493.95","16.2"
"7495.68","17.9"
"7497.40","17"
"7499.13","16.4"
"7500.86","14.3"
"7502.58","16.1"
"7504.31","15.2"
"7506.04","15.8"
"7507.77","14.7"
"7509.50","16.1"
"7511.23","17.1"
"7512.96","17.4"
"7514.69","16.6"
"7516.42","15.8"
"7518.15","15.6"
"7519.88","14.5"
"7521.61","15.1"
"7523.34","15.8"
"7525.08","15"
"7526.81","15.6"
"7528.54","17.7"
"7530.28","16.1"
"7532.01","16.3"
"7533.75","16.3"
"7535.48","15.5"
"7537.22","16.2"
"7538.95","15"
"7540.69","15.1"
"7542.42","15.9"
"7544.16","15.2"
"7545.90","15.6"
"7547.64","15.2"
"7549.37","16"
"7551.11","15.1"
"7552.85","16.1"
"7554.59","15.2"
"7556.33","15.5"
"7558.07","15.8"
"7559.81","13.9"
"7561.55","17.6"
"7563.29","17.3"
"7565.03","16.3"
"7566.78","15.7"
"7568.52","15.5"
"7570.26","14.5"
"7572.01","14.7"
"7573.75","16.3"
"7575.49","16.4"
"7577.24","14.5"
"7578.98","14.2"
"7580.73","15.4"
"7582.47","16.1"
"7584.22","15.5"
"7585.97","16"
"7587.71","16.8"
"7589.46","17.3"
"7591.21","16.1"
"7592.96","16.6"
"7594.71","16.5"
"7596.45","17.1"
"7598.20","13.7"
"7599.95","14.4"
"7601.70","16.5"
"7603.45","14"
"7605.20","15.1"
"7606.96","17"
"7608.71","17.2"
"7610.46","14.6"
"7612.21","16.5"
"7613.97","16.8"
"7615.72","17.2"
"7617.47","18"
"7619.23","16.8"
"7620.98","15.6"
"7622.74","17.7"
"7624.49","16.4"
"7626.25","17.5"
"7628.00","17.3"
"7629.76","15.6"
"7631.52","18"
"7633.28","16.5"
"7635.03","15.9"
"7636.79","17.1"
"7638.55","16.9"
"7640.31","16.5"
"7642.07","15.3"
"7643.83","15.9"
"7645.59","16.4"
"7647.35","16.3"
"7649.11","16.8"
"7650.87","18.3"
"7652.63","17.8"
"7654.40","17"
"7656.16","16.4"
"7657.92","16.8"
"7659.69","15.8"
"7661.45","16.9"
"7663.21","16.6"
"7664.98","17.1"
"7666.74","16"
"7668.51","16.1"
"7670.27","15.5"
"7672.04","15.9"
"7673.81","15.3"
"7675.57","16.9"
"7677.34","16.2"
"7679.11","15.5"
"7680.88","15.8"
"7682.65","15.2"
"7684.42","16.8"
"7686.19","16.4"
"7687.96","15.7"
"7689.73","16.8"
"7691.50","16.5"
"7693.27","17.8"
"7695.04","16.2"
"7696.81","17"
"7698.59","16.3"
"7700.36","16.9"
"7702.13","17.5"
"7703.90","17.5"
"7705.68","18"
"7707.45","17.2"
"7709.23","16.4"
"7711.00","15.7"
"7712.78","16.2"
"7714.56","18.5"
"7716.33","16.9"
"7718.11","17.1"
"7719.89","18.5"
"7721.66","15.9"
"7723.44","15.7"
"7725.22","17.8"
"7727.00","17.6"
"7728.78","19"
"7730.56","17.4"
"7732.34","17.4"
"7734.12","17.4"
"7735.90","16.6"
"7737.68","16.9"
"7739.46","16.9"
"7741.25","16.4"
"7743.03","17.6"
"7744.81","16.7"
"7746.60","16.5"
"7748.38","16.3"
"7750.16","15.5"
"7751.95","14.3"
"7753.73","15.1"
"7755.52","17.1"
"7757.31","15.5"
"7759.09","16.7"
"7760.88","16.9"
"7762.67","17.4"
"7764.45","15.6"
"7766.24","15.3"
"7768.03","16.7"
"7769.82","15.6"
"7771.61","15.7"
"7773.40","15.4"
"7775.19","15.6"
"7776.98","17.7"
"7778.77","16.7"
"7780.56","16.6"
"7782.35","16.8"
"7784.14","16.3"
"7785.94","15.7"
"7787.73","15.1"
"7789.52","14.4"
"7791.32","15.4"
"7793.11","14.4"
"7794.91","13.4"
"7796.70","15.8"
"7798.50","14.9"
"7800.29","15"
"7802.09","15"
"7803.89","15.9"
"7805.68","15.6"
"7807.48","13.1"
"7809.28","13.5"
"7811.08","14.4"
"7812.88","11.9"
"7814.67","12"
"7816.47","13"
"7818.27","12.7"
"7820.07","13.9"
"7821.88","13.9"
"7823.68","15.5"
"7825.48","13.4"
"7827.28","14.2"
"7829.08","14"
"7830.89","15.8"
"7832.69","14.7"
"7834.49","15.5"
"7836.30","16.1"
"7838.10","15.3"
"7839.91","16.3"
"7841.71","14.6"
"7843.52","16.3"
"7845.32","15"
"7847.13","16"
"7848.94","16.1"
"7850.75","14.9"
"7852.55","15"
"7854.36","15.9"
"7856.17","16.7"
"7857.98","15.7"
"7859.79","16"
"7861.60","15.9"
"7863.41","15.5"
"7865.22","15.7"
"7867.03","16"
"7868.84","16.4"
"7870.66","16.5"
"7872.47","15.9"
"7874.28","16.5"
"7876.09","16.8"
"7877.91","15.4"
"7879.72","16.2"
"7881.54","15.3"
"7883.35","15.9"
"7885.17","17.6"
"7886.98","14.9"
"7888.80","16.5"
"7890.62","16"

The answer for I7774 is 0.87 angstrom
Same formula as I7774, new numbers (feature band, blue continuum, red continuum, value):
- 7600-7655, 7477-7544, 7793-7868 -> -3.9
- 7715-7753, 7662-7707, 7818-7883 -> -1.7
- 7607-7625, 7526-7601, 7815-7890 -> -1.1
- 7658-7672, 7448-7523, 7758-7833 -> -0.9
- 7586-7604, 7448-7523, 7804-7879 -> -0.6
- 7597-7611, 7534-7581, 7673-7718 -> 0.5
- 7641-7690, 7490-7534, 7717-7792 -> -0.3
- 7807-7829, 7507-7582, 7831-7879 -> 3.2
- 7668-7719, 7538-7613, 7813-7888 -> -3.3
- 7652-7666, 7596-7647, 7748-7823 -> -0.6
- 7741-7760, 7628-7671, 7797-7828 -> -1.5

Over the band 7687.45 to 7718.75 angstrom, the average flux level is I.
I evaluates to 16.9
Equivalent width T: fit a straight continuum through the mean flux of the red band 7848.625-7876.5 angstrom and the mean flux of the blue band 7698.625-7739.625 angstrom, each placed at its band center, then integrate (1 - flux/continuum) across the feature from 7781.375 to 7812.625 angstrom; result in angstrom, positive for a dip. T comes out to 3.01 angstrom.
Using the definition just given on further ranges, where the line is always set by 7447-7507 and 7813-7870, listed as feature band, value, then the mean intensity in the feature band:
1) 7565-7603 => -0.7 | 15.7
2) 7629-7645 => -1.1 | 16.4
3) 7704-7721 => -2.2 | 17.2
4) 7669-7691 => -1.1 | 16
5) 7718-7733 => -2.1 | 17.4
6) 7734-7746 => -1.3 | 16.9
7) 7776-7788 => -1.1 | 16.5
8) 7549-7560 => 0.0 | 15.4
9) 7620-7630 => -0.9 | 16.8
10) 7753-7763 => -0.8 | 16.4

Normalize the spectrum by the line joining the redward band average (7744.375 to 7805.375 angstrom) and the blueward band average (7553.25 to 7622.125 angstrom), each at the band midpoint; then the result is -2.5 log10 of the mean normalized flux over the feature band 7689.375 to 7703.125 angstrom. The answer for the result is -0.070 mag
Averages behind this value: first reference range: 15.9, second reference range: 15.8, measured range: 16.9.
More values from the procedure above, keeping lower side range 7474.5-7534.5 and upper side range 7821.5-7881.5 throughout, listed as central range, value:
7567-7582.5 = 0.038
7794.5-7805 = 0.037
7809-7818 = 0.206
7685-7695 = -0.060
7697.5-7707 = -0.101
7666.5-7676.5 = -0.015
